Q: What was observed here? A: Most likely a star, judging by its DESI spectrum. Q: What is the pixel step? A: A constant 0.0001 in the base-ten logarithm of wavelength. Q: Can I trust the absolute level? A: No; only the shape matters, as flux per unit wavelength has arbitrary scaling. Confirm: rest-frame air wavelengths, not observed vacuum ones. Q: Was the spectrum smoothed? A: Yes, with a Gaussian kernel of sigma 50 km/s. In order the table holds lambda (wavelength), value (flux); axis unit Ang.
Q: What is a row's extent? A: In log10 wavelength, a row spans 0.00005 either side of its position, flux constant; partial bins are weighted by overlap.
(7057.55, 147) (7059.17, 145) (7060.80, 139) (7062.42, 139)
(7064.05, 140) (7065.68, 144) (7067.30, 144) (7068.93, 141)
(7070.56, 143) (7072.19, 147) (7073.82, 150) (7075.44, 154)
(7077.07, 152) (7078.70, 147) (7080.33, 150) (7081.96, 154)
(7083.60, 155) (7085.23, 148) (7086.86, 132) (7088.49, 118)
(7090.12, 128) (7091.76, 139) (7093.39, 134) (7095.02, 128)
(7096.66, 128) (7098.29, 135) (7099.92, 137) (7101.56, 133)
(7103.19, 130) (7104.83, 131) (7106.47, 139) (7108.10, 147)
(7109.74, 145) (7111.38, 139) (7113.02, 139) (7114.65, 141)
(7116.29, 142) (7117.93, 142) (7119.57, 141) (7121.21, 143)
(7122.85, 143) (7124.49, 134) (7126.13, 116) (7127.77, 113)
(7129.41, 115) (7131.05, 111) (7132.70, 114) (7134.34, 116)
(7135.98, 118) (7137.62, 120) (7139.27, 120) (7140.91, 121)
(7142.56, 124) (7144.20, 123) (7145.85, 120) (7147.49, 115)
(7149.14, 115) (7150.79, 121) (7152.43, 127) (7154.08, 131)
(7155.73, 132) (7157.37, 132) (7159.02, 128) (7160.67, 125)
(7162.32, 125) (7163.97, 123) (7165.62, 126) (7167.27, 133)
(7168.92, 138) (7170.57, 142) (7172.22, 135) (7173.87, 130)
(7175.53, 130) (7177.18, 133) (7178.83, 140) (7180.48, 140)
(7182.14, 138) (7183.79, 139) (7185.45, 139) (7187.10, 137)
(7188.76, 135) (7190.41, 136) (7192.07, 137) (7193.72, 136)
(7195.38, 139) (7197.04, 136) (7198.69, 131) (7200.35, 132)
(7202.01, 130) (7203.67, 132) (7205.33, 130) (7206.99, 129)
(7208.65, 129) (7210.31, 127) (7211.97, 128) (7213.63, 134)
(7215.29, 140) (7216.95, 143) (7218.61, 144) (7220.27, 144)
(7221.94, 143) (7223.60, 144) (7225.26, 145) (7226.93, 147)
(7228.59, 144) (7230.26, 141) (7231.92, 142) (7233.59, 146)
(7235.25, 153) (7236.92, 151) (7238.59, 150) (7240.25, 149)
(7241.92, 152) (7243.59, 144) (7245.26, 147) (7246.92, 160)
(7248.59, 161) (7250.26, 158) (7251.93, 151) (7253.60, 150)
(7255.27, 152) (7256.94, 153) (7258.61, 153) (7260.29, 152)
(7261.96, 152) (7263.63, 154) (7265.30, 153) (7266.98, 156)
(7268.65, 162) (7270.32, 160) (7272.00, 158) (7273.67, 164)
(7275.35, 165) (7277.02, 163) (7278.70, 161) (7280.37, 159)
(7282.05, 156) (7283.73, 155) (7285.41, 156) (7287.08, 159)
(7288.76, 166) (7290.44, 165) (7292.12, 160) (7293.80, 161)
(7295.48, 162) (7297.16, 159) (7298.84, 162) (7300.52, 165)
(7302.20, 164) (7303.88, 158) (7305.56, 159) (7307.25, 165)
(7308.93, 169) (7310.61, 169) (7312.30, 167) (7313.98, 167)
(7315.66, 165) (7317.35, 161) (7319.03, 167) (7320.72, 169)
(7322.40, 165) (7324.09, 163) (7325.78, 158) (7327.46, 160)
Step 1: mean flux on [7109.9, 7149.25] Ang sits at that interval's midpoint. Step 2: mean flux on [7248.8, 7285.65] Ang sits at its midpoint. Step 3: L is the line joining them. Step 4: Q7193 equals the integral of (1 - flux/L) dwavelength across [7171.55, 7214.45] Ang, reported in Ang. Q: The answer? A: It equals 1.95 Ang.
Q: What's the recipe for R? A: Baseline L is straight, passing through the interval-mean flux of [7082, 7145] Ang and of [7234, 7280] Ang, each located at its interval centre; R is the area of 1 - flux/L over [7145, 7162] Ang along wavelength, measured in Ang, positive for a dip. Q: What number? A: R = 1.6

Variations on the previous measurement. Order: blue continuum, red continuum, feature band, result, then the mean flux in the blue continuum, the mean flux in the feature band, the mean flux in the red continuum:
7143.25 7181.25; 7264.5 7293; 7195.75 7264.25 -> 1.43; 129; 144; 160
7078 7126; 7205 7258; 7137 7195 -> 4.76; 138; 130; 145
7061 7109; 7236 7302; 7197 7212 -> 2.07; 140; 130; 157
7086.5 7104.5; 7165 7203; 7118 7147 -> 2.05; 131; 123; 135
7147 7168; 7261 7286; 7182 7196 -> -0.28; 126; 137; 158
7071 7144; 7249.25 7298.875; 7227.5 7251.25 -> 0.48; 134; 150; 158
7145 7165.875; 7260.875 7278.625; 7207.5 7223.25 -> 0.62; 125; 137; 159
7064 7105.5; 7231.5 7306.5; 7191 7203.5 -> 1.31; 140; 134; 156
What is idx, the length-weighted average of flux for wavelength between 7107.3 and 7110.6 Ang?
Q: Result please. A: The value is 146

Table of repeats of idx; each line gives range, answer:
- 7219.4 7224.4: 144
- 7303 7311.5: 164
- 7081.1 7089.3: 141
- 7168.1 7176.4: 135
